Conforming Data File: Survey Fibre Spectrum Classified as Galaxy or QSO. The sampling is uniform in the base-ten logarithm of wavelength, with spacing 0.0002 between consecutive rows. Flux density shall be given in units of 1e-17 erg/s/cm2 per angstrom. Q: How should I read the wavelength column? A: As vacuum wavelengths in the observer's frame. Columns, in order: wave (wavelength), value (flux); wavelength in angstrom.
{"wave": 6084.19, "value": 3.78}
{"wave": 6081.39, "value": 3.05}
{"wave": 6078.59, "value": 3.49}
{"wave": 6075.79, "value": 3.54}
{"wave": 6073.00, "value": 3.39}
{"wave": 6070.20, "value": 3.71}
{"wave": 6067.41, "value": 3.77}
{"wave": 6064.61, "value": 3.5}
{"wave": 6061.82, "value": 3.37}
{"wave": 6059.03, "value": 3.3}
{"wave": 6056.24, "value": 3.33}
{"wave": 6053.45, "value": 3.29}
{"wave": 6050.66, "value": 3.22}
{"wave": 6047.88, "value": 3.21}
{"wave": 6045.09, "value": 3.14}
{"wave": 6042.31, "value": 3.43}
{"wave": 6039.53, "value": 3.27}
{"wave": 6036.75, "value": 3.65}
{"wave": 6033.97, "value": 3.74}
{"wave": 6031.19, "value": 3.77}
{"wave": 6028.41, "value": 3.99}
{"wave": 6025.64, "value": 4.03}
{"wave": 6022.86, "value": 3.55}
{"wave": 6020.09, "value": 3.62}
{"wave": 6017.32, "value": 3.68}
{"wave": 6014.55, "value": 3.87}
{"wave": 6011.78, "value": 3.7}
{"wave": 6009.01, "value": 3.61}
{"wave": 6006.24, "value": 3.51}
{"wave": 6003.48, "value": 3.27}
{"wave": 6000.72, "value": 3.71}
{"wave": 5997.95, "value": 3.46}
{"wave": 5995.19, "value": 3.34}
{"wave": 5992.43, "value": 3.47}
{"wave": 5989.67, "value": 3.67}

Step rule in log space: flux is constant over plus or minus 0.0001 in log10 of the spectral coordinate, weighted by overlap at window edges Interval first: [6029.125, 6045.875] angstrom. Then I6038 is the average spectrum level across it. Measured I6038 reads 3.53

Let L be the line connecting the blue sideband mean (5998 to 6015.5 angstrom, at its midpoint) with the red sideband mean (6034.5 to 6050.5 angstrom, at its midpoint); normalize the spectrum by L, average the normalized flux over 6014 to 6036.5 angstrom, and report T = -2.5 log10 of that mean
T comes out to -0.09 mag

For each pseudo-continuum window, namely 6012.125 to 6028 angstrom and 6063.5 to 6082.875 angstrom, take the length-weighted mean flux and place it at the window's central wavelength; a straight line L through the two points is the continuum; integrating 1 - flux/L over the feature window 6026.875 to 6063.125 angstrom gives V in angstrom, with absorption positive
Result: 2.0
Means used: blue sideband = 3.76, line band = 3.44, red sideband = 3.49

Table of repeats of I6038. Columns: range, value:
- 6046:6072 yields 3.41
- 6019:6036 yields 3.78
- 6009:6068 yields 3.54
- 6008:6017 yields 3.72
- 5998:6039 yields 3.68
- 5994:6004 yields 3.46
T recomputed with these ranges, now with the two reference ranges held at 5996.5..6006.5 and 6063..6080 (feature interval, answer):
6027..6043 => -0.039 mag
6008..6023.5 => -0.054 mag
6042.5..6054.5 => 0.097 mag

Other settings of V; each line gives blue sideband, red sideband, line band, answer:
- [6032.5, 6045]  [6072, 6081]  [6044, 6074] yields 0.60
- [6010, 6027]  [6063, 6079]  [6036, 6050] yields 1.30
